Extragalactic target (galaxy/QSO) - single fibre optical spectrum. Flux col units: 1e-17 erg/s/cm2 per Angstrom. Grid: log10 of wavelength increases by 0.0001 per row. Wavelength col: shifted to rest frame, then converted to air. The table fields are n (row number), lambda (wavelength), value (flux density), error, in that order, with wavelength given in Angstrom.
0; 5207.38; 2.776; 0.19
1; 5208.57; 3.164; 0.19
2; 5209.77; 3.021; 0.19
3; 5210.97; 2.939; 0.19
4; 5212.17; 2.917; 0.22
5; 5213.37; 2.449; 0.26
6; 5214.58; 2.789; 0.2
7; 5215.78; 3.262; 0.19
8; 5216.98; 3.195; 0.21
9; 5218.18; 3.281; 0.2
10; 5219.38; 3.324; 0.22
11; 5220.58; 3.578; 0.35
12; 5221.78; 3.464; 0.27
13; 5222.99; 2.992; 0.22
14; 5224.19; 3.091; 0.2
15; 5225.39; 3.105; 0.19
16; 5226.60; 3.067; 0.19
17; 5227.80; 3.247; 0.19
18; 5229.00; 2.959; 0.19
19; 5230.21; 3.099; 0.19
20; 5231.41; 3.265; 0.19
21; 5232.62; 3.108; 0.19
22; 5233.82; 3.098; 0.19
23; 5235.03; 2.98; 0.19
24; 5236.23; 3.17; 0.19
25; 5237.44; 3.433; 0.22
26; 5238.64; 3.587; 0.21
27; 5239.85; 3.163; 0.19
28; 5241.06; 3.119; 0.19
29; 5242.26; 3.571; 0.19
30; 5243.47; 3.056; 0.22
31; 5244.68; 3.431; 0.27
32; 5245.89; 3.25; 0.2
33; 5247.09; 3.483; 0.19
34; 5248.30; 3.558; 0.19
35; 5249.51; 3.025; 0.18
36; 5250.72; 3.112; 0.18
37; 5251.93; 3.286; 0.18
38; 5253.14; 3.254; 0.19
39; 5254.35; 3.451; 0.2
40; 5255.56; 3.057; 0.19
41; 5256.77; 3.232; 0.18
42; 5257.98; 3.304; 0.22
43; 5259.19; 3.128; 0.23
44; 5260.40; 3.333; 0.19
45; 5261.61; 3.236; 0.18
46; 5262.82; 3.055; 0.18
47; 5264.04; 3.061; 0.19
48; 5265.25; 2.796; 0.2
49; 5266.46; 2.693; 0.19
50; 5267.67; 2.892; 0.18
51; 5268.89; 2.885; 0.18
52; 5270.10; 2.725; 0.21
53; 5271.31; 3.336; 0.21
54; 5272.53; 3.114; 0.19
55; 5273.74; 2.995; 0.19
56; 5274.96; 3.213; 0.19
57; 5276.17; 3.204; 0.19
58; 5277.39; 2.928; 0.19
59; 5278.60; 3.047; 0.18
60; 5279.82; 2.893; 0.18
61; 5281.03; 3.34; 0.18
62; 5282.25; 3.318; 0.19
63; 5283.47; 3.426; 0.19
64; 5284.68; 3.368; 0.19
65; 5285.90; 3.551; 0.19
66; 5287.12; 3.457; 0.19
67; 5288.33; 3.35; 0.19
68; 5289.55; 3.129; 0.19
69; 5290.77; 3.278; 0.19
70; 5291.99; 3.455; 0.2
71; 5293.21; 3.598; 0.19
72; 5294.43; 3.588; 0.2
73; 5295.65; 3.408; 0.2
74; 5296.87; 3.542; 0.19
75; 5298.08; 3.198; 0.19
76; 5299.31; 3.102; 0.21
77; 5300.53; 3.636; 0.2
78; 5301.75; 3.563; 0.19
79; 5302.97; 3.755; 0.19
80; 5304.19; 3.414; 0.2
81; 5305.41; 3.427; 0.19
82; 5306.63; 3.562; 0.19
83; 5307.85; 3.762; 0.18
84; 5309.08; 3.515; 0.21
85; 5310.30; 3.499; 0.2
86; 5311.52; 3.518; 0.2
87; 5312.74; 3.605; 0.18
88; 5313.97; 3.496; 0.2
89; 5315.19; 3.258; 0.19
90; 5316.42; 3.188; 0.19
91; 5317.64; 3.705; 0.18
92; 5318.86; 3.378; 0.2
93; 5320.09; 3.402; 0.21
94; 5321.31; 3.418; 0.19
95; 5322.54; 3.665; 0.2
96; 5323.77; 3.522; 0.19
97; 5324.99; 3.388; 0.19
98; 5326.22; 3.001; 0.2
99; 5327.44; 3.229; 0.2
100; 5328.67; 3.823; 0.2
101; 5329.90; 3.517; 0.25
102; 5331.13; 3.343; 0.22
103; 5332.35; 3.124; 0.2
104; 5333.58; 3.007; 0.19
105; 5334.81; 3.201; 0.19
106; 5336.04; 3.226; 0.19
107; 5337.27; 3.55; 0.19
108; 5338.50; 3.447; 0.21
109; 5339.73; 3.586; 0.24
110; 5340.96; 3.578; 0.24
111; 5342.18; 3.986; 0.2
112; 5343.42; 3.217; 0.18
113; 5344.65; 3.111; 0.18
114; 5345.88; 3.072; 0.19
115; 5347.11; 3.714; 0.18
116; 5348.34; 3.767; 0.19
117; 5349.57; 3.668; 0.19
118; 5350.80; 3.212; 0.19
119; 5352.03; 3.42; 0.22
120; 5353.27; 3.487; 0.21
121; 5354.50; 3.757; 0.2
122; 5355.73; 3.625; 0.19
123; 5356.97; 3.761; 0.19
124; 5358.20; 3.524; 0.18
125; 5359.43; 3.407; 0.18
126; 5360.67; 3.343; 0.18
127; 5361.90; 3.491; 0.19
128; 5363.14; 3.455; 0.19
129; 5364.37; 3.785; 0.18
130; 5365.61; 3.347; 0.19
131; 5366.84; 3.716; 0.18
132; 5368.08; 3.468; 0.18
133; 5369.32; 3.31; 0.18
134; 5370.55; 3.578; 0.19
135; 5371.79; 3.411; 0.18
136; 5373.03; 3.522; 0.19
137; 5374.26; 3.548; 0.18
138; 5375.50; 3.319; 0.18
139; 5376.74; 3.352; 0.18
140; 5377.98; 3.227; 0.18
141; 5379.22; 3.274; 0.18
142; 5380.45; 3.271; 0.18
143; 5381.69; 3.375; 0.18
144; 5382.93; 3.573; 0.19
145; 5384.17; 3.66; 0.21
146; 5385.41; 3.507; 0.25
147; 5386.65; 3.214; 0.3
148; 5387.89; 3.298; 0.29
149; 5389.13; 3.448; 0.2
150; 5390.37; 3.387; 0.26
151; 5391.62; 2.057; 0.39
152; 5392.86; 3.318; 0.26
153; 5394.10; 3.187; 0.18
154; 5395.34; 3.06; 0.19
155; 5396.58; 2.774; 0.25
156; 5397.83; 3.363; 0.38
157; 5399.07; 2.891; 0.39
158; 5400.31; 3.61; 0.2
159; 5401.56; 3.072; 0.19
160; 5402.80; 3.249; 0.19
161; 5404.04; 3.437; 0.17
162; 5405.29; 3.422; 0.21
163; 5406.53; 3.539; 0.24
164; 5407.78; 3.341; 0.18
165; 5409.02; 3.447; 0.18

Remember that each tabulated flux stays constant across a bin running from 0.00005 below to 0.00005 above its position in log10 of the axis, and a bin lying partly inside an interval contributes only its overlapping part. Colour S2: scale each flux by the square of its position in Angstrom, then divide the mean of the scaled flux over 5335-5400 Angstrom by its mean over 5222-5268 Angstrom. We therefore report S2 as 1.12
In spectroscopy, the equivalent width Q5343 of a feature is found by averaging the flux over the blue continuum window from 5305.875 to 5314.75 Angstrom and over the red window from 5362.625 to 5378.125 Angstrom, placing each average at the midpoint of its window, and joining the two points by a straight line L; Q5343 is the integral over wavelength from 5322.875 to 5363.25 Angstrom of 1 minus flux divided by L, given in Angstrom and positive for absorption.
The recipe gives 0.8 Angstrom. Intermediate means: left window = 3.56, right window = 3.47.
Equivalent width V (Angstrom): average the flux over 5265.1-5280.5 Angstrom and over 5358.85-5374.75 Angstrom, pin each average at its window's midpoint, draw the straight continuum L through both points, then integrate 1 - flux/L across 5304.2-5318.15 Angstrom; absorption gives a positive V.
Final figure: -1.3 Angstrom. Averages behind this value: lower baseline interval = 2.99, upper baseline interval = 3.49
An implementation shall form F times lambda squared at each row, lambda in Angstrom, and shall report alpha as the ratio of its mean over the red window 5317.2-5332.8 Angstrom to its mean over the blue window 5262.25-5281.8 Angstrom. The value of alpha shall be 1.16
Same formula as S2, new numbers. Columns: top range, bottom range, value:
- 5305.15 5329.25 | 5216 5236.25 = 1.13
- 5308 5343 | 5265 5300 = 1.09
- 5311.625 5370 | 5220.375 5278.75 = 1.13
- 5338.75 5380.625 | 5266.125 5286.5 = 1.15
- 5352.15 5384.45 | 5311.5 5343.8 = 1.03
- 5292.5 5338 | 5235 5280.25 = 1.11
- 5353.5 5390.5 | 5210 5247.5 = 1.15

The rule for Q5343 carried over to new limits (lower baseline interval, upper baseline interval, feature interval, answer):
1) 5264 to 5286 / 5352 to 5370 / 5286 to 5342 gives -2.6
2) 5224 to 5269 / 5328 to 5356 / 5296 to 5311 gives -0.7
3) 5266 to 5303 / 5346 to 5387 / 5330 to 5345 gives 0.1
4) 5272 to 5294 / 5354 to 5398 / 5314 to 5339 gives -0.4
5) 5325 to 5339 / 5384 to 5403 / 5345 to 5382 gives -2.6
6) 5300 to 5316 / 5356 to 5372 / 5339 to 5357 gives 0.0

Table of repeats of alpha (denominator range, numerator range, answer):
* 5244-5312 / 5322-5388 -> 1.08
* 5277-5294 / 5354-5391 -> 1.08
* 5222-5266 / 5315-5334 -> 1.09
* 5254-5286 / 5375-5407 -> 1.09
